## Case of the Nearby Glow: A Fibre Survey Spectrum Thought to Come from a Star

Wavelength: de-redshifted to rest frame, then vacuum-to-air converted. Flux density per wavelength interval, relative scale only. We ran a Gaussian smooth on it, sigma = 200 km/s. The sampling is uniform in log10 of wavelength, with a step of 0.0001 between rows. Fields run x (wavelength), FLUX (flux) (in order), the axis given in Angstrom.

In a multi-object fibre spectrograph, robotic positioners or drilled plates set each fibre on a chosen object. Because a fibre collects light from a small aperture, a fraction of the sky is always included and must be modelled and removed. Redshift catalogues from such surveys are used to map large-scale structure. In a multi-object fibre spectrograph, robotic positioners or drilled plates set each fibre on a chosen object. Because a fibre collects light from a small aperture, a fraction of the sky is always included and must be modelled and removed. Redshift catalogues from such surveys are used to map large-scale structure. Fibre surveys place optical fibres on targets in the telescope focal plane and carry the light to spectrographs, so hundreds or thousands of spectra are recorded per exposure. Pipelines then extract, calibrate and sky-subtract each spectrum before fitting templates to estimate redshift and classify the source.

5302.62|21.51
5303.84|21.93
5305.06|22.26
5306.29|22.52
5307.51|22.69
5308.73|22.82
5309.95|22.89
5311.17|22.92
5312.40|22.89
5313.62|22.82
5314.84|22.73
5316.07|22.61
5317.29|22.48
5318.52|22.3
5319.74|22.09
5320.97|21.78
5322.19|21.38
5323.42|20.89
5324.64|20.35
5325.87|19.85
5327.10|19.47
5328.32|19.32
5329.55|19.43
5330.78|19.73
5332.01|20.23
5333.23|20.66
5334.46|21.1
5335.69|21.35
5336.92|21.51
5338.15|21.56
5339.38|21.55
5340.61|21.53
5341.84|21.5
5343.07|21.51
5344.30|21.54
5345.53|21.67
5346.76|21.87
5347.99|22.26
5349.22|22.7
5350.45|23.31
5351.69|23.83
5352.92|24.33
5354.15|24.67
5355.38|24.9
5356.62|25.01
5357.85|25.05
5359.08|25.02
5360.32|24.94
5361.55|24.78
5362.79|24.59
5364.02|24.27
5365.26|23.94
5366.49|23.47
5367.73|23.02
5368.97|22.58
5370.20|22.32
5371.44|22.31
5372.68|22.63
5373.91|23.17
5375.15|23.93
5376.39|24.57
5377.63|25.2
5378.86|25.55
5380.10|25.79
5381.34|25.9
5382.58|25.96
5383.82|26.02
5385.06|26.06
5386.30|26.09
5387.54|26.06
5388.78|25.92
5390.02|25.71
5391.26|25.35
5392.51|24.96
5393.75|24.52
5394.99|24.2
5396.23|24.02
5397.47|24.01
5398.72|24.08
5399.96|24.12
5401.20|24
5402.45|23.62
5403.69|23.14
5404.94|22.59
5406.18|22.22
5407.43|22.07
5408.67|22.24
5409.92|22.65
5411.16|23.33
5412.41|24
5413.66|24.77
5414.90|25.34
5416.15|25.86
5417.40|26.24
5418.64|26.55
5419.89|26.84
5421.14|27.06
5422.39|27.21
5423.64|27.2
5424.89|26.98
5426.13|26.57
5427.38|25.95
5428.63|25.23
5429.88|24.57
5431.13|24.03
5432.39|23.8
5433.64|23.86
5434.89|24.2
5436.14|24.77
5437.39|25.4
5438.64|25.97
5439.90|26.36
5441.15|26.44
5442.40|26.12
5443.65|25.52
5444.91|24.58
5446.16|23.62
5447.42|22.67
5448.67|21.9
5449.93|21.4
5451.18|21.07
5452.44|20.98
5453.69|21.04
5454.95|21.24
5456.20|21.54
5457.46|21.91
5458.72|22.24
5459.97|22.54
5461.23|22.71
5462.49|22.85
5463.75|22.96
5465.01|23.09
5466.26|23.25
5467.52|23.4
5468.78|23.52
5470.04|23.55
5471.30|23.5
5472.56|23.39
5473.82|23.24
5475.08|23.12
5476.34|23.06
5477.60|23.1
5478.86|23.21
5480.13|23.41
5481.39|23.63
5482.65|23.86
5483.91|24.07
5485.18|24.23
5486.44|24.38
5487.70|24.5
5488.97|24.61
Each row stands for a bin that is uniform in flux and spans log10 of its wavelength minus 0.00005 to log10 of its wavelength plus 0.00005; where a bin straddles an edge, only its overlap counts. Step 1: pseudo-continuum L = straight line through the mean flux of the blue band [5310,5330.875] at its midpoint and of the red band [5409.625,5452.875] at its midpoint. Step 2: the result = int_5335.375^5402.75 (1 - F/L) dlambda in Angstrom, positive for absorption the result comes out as -2.8 Angstrom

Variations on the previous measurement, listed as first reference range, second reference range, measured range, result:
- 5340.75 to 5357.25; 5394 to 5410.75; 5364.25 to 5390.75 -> -1.6 Angstrom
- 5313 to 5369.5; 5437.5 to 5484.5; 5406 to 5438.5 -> -2.9 Angstrom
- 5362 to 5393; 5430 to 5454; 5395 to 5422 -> 0.0 Angstrom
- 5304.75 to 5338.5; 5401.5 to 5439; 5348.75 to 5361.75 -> -1.0 Angstrom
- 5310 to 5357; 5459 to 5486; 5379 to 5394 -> -2.2 Angstrom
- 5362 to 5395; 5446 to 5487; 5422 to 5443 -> -1.8 Angstrom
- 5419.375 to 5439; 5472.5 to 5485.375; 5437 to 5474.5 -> 1.8 Angstrom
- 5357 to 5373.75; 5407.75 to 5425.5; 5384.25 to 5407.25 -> 0.3 Angstrom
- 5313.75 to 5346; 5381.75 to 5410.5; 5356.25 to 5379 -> -1.0 Angstrom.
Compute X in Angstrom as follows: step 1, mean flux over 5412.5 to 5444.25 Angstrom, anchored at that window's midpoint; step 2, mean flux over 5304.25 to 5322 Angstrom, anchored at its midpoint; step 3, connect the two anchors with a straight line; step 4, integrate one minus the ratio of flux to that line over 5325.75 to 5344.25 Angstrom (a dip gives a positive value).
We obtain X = 1.9 Angstrom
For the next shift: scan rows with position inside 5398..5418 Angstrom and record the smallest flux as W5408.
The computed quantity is 22.07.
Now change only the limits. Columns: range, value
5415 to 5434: 23.8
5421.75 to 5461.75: 20.98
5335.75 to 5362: 21.5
